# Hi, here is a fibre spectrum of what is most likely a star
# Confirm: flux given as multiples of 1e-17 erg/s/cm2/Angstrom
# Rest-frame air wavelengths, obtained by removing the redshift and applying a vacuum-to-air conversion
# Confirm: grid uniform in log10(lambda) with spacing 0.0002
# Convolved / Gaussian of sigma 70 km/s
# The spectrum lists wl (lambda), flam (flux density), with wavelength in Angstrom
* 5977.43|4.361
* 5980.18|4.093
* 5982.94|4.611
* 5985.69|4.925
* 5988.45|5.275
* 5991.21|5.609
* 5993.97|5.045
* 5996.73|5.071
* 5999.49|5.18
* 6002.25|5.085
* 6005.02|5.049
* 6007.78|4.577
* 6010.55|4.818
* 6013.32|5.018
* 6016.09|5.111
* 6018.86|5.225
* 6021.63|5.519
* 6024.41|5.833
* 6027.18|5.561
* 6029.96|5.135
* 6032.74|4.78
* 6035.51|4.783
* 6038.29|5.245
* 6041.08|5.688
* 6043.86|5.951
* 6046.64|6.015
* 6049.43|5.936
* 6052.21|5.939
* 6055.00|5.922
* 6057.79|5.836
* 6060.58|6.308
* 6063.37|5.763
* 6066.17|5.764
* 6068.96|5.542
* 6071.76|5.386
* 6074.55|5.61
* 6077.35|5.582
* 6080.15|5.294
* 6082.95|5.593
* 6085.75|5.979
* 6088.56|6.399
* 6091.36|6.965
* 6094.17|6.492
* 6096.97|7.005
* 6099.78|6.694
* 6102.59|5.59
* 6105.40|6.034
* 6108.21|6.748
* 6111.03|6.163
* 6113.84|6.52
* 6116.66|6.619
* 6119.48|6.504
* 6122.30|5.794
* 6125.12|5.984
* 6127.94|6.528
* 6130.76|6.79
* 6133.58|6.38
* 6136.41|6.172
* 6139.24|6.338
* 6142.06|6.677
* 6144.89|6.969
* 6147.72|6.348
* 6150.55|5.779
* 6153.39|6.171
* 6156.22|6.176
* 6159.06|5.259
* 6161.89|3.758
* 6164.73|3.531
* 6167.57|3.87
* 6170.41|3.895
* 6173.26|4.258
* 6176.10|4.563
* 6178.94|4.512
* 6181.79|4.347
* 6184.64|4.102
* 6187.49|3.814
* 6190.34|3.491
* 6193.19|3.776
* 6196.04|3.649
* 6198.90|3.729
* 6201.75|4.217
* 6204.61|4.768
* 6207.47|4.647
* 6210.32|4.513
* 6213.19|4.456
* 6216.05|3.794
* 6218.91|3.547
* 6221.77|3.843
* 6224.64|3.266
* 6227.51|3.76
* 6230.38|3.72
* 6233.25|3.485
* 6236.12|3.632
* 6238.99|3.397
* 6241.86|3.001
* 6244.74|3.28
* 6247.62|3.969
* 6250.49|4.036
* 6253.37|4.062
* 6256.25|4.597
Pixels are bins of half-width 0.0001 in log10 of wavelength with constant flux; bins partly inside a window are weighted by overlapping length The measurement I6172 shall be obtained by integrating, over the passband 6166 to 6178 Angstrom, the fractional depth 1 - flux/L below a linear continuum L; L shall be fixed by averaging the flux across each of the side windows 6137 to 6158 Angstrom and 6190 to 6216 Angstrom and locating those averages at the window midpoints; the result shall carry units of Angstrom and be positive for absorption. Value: 2.7 Angstrom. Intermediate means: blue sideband 6.33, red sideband 4.15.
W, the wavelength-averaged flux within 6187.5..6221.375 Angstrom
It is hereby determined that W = 4.04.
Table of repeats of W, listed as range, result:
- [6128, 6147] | 6.55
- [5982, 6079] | 5.4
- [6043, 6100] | 5.99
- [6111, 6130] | 6.33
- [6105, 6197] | 5.38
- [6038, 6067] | 5.87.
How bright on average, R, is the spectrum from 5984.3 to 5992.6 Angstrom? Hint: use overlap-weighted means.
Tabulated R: 5.27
